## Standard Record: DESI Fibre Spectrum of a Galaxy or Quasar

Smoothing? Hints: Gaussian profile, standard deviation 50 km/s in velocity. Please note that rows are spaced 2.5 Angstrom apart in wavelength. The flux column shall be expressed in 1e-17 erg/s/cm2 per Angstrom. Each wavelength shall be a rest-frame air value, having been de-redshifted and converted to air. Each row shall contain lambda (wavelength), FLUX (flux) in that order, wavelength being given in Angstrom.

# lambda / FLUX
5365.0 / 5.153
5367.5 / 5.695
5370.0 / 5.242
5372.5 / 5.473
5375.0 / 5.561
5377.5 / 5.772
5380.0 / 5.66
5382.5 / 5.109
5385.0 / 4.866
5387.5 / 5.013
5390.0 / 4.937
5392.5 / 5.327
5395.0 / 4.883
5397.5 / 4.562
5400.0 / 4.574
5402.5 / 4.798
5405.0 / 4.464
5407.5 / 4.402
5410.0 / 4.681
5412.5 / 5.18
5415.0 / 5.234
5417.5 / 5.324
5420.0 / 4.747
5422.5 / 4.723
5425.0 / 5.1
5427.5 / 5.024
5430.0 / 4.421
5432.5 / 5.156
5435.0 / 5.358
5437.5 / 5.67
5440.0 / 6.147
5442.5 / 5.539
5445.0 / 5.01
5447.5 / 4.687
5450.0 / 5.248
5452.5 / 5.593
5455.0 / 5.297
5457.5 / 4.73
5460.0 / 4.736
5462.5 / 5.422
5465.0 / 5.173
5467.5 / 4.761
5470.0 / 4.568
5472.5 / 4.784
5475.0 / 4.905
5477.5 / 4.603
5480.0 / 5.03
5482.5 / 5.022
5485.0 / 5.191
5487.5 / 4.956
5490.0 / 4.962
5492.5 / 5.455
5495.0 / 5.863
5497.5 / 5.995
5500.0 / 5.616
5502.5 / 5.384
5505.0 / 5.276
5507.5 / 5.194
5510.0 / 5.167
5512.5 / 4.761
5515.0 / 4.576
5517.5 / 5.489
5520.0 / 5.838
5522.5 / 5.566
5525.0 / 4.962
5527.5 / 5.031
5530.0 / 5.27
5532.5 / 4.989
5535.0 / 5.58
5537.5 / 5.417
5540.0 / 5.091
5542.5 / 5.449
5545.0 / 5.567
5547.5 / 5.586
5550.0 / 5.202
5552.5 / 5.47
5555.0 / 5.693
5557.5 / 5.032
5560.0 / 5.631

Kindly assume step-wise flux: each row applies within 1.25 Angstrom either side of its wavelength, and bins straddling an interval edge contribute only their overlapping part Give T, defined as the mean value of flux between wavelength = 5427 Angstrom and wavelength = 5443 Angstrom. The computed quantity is 5.34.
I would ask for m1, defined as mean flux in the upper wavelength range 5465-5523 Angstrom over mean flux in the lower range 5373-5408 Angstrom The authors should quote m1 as 1.03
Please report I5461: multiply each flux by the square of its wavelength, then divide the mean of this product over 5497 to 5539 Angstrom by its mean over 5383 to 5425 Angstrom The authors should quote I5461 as 1.13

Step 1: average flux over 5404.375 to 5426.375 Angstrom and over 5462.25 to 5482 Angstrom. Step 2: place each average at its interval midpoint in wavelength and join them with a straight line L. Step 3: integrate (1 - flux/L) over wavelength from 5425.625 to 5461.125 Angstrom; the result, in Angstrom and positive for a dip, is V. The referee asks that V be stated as -2.2 Angstrom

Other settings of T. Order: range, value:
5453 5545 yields 5.18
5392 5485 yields 5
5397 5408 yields 4.57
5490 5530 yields 5.33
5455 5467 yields 5.03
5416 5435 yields 4.96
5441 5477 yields 5.03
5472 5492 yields 4.96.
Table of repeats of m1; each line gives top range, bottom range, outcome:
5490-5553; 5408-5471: 1.05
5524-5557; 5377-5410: 1.08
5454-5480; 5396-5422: 1.02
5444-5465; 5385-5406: 1.06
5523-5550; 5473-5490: 1.07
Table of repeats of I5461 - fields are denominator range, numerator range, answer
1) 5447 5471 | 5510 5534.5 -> 1.05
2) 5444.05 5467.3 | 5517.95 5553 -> 1.08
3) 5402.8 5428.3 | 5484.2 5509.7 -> 1.14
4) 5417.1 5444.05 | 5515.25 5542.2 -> 1.06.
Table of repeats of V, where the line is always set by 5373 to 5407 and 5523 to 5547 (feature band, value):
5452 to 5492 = 1.5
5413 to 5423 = 0.1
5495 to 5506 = -0.8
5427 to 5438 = 0.0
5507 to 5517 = 0.6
